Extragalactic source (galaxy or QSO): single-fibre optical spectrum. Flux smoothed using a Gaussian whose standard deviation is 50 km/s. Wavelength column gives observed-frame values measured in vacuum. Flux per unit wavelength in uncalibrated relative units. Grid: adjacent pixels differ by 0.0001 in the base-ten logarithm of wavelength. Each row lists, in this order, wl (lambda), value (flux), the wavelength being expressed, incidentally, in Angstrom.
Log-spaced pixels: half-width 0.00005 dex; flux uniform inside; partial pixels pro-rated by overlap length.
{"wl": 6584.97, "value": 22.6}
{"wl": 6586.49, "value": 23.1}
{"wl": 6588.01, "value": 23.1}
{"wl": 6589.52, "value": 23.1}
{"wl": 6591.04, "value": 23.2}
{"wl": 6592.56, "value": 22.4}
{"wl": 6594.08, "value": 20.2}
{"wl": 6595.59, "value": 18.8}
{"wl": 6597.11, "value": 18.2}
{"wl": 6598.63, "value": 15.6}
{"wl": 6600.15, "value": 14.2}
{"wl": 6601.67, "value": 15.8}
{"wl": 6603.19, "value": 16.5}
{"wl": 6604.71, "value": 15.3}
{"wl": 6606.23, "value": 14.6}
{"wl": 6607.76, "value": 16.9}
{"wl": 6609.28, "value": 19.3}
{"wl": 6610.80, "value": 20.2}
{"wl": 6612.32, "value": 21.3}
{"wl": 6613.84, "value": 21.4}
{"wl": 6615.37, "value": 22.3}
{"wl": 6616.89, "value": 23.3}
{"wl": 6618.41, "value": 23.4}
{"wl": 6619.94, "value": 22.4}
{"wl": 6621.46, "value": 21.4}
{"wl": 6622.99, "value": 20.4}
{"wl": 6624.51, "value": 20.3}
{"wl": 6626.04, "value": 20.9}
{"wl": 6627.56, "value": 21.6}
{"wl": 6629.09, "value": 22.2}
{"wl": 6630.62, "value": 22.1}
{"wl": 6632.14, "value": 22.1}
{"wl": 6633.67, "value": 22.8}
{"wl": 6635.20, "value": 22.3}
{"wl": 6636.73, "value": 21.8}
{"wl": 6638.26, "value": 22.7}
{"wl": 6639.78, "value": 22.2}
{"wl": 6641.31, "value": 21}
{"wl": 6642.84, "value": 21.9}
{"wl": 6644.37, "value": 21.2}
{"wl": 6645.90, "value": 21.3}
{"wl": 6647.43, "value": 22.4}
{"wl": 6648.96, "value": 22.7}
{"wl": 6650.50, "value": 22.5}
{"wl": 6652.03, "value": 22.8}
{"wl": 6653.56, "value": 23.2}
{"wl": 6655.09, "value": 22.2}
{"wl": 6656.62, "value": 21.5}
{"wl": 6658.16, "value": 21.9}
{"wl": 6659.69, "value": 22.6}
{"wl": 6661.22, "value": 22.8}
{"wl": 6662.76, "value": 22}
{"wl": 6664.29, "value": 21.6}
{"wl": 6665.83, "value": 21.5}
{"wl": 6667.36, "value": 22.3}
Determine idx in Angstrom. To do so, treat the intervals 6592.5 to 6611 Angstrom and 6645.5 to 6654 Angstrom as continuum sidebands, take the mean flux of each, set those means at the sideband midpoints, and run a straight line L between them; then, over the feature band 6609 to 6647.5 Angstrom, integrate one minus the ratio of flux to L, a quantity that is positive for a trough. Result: -3.1 Angstrom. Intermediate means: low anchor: 17.3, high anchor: 22.5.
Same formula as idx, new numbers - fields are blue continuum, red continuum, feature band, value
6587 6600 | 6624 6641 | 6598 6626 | 2.5 Angstrom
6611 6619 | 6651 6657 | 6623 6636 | 0.3 Angstrom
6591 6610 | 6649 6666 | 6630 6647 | -1.0 Angstrom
